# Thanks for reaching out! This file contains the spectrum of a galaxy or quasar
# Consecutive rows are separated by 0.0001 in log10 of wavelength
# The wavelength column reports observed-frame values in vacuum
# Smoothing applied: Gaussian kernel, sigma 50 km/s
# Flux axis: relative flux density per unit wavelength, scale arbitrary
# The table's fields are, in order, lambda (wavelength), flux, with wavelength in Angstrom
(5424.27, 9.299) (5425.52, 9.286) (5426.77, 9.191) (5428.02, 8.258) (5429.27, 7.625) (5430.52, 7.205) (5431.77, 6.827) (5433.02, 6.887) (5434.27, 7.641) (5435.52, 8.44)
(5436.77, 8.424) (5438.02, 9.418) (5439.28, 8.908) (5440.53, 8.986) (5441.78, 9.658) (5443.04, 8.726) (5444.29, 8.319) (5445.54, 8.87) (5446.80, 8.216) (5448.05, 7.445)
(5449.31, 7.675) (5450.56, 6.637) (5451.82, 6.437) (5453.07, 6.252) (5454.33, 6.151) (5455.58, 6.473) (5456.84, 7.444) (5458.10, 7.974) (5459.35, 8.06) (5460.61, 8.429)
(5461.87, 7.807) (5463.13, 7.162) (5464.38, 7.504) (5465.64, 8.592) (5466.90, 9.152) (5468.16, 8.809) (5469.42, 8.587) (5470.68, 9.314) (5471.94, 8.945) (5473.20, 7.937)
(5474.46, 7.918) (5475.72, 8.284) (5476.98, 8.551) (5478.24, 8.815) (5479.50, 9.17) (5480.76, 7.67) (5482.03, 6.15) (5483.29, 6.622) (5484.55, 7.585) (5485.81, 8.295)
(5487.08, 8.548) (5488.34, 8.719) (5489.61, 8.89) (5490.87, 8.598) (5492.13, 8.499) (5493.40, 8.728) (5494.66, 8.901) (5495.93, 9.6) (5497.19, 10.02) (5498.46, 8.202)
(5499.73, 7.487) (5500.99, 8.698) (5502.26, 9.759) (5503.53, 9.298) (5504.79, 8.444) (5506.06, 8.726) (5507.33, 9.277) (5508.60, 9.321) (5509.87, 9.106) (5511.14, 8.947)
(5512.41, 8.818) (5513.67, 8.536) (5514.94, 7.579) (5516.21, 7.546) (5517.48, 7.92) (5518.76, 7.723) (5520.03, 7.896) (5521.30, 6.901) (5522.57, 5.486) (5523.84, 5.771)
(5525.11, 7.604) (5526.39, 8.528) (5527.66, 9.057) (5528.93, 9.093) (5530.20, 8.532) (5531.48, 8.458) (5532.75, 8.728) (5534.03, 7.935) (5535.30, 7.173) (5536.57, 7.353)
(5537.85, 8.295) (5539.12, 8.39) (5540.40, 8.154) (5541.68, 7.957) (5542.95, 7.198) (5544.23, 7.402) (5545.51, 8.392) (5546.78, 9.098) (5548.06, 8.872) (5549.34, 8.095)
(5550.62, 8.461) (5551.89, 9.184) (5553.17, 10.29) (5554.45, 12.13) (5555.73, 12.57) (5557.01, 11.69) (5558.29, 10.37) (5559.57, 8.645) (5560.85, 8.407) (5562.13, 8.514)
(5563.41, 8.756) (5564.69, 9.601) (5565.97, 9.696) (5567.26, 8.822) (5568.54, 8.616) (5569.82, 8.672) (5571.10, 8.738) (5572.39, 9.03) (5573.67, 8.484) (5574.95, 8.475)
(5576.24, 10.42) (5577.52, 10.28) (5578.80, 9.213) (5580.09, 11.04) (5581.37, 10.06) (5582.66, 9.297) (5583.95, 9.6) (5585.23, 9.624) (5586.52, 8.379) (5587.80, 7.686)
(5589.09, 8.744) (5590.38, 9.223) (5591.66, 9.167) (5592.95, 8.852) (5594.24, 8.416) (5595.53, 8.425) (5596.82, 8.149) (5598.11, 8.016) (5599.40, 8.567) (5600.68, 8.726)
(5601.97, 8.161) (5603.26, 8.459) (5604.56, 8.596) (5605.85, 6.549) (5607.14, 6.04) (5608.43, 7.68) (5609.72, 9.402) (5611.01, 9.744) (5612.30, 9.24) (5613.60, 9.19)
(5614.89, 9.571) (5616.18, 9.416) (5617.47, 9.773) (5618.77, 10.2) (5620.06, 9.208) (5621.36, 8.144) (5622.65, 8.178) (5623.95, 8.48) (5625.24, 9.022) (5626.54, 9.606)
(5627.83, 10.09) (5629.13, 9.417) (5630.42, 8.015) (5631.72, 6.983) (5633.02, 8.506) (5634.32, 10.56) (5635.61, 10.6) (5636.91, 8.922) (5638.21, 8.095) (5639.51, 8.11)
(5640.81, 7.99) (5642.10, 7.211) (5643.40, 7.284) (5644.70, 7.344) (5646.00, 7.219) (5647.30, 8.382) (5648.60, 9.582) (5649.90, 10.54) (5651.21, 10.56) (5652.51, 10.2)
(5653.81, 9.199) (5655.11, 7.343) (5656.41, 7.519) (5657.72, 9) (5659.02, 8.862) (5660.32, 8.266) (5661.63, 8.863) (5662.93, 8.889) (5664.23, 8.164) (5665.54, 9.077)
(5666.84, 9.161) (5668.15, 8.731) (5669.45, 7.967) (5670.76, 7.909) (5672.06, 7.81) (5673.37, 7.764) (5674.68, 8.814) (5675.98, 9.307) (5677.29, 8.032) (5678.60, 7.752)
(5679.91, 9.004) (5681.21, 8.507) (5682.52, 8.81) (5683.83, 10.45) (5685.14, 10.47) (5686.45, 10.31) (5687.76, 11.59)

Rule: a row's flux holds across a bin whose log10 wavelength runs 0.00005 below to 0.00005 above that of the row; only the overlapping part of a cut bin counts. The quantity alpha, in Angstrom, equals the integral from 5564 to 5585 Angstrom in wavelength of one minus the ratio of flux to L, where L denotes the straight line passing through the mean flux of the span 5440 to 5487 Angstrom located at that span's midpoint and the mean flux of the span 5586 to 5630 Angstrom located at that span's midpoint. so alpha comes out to -2.1 Angstrom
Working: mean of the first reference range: 7.97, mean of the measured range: 9.38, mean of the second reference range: 8.72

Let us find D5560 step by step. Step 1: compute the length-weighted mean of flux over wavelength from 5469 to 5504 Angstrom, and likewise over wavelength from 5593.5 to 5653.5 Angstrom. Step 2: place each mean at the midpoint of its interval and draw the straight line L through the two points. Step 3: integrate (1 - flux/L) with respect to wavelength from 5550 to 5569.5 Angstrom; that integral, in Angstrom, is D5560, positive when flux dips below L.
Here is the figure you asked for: -2.5 Angstrom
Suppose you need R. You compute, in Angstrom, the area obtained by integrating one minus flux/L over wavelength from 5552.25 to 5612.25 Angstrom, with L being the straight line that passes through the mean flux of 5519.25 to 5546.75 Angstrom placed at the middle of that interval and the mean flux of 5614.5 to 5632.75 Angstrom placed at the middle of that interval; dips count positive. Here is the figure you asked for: -4.5 Angstrom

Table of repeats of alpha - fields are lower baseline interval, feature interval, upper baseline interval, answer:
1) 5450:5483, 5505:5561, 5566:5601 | -0.2 Angstrom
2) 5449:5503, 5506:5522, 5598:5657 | -0.1 Angstrom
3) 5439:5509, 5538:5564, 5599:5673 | -2.0 Angstrom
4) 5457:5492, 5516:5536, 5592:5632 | 1.5 Angstrom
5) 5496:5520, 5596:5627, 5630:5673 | -0.3 Angstrom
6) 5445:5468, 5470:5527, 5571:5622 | -2.3 Angstrom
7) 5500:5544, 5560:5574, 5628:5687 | -0.8 Angstrom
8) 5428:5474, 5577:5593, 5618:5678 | -1.7 Angstrom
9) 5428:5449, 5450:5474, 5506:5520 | 1.5 Angstrom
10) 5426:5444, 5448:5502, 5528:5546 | 0.9 Angstrom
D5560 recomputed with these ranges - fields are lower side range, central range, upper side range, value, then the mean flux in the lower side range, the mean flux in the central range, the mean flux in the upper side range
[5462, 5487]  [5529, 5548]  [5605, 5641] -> 0.7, 8.16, 8.13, 8.82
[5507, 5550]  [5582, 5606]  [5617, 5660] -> -0.3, 8.08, 8.6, 8.78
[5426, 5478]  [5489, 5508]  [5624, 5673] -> -1.6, 8.04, 8.88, 8.67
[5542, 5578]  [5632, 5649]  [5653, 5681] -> 0.5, 9.23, 8.4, 8.46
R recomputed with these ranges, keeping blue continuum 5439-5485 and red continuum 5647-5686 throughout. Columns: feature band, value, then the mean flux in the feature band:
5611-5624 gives -0.9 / 9.2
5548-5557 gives -1.9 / 10.1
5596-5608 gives 0.9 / 7.92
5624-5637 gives -0.7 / 9.15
